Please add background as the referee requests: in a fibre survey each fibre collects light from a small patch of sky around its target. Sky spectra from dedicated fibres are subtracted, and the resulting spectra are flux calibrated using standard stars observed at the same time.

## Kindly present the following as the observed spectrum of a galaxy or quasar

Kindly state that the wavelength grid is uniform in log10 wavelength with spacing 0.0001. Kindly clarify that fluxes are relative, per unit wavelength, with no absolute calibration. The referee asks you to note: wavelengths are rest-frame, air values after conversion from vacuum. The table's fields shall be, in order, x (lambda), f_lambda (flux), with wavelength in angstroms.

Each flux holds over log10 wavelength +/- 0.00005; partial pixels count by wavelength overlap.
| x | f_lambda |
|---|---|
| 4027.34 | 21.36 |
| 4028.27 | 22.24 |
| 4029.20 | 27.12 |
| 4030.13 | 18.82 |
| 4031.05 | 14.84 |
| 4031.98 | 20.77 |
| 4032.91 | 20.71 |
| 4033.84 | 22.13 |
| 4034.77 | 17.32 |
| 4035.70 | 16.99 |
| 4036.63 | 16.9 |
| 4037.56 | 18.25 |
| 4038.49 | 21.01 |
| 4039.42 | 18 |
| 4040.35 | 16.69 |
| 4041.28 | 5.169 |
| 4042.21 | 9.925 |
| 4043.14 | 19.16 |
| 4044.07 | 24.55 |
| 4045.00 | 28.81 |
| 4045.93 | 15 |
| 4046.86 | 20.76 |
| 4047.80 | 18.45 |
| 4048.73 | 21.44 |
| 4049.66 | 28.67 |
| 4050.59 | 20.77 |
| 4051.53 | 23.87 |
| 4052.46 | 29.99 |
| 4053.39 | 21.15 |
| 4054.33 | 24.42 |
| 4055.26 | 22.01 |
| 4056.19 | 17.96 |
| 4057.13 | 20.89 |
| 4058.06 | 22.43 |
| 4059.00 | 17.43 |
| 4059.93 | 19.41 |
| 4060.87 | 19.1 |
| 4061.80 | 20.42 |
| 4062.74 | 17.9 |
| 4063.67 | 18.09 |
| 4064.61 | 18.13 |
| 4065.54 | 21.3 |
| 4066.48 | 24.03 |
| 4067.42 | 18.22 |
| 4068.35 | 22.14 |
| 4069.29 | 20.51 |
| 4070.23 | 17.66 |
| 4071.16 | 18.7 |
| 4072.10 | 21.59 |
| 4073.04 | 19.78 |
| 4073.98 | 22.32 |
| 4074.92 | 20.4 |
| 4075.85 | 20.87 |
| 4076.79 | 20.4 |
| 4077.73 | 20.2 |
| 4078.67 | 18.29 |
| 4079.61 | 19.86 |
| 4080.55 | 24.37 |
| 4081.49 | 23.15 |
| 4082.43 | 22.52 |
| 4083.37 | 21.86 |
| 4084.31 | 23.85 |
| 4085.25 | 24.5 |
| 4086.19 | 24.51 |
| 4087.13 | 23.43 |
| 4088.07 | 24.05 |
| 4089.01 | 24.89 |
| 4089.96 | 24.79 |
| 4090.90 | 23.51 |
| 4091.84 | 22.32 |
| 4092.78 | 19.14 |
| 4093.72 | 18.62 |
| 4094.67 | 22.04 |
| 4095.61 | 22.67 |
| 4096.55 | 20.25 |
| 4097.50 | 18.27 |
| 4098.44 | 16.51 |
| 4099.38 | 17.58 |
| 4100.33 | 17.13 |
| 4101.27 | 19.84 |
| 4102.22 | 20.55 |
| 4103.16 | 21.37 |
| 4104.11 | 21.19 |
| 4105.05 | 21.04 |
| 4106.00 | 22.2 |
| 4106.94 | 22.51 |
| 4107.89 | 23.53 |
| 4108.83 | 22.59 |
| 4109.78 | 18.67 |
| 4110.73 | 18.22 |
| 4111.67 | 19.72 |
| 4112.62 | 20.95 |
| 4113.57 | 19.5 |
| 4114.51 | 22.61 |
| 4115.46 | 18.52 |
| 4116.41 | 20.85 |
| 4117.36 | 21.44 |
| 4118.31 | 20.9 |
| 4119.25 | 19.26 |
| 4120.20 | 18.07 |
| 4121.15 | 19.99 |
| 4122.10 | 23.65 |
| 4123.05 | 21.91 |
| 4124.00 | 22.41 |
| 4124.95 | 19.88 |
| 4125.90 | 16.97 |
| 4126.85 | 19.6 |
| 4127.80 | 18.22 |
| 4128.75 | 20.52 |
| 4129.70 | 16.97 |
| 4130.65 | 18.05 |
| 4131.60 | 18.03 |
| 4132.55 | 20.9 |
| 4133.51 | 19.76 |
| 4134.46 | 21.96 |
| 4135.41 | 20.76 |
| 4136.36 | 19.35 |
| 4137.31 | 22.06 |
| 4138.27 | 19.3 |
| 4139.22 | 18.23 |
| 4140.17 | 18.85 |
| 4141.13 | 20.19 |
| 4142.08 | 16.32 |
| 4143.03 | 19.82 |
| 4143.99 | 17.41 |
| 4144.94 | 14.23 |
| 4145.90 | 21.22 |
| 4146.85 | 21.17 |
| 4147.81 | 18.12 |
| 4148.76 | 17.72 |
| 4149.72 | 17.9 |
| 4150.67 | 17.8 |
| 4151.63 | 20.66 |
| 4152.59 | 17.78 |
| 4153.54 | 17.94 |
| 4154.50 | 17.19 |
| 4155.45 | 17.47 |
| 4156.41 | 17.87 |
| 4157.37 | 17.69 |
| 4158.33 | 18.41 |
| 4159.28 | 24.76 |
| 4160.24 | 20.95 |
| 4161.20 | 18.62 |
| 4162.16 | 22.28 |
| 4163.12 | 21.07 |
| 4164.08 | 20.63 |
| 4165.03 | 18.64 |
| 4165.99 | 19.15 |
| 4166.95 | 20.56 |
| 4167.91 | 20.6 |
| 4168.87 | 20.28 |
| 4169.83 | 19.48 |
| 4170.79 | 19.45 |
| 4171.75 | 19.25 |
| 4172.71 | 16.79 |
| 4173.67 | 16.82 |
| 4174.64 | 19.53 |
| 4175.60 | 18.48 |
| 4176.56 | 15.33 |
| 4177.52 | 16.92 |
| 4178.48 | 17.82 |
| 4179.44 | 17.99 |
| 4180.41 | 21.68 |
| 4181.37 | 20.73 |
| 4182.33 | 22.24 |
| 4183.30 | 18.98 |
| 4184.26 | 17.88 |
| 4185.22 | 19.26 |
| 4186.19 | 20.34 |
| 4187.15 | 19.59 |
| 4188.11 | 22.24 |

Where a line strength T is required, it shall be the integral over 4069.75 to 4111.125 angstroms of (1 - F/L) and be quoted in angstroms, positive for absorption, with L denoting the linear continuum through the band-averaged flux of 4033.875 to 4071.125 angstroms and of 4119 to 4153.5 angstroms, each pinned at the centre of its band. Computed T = -3.3 angstroms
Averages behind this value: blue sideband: 19.9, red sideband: 19.3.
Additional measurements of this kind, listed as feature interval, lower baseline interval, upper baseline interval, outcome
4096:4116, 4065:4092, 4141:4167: 0.6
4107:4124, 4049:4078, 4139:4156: -1.2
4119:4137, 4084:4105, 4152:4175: 0.5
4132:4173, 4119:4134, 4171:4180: -1.6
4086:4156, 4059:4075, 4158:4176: -0.6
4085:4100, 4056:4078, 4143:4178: -1.4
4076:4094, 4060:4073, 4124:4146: -2.5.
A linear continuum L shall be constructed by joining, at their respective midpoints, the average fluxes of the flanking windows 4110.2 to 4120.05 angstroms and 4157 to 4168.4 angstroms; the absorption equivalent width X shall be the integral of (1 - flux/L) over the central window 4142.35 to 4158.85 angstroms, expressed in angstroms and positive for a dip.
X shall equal 1.6 angstroms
